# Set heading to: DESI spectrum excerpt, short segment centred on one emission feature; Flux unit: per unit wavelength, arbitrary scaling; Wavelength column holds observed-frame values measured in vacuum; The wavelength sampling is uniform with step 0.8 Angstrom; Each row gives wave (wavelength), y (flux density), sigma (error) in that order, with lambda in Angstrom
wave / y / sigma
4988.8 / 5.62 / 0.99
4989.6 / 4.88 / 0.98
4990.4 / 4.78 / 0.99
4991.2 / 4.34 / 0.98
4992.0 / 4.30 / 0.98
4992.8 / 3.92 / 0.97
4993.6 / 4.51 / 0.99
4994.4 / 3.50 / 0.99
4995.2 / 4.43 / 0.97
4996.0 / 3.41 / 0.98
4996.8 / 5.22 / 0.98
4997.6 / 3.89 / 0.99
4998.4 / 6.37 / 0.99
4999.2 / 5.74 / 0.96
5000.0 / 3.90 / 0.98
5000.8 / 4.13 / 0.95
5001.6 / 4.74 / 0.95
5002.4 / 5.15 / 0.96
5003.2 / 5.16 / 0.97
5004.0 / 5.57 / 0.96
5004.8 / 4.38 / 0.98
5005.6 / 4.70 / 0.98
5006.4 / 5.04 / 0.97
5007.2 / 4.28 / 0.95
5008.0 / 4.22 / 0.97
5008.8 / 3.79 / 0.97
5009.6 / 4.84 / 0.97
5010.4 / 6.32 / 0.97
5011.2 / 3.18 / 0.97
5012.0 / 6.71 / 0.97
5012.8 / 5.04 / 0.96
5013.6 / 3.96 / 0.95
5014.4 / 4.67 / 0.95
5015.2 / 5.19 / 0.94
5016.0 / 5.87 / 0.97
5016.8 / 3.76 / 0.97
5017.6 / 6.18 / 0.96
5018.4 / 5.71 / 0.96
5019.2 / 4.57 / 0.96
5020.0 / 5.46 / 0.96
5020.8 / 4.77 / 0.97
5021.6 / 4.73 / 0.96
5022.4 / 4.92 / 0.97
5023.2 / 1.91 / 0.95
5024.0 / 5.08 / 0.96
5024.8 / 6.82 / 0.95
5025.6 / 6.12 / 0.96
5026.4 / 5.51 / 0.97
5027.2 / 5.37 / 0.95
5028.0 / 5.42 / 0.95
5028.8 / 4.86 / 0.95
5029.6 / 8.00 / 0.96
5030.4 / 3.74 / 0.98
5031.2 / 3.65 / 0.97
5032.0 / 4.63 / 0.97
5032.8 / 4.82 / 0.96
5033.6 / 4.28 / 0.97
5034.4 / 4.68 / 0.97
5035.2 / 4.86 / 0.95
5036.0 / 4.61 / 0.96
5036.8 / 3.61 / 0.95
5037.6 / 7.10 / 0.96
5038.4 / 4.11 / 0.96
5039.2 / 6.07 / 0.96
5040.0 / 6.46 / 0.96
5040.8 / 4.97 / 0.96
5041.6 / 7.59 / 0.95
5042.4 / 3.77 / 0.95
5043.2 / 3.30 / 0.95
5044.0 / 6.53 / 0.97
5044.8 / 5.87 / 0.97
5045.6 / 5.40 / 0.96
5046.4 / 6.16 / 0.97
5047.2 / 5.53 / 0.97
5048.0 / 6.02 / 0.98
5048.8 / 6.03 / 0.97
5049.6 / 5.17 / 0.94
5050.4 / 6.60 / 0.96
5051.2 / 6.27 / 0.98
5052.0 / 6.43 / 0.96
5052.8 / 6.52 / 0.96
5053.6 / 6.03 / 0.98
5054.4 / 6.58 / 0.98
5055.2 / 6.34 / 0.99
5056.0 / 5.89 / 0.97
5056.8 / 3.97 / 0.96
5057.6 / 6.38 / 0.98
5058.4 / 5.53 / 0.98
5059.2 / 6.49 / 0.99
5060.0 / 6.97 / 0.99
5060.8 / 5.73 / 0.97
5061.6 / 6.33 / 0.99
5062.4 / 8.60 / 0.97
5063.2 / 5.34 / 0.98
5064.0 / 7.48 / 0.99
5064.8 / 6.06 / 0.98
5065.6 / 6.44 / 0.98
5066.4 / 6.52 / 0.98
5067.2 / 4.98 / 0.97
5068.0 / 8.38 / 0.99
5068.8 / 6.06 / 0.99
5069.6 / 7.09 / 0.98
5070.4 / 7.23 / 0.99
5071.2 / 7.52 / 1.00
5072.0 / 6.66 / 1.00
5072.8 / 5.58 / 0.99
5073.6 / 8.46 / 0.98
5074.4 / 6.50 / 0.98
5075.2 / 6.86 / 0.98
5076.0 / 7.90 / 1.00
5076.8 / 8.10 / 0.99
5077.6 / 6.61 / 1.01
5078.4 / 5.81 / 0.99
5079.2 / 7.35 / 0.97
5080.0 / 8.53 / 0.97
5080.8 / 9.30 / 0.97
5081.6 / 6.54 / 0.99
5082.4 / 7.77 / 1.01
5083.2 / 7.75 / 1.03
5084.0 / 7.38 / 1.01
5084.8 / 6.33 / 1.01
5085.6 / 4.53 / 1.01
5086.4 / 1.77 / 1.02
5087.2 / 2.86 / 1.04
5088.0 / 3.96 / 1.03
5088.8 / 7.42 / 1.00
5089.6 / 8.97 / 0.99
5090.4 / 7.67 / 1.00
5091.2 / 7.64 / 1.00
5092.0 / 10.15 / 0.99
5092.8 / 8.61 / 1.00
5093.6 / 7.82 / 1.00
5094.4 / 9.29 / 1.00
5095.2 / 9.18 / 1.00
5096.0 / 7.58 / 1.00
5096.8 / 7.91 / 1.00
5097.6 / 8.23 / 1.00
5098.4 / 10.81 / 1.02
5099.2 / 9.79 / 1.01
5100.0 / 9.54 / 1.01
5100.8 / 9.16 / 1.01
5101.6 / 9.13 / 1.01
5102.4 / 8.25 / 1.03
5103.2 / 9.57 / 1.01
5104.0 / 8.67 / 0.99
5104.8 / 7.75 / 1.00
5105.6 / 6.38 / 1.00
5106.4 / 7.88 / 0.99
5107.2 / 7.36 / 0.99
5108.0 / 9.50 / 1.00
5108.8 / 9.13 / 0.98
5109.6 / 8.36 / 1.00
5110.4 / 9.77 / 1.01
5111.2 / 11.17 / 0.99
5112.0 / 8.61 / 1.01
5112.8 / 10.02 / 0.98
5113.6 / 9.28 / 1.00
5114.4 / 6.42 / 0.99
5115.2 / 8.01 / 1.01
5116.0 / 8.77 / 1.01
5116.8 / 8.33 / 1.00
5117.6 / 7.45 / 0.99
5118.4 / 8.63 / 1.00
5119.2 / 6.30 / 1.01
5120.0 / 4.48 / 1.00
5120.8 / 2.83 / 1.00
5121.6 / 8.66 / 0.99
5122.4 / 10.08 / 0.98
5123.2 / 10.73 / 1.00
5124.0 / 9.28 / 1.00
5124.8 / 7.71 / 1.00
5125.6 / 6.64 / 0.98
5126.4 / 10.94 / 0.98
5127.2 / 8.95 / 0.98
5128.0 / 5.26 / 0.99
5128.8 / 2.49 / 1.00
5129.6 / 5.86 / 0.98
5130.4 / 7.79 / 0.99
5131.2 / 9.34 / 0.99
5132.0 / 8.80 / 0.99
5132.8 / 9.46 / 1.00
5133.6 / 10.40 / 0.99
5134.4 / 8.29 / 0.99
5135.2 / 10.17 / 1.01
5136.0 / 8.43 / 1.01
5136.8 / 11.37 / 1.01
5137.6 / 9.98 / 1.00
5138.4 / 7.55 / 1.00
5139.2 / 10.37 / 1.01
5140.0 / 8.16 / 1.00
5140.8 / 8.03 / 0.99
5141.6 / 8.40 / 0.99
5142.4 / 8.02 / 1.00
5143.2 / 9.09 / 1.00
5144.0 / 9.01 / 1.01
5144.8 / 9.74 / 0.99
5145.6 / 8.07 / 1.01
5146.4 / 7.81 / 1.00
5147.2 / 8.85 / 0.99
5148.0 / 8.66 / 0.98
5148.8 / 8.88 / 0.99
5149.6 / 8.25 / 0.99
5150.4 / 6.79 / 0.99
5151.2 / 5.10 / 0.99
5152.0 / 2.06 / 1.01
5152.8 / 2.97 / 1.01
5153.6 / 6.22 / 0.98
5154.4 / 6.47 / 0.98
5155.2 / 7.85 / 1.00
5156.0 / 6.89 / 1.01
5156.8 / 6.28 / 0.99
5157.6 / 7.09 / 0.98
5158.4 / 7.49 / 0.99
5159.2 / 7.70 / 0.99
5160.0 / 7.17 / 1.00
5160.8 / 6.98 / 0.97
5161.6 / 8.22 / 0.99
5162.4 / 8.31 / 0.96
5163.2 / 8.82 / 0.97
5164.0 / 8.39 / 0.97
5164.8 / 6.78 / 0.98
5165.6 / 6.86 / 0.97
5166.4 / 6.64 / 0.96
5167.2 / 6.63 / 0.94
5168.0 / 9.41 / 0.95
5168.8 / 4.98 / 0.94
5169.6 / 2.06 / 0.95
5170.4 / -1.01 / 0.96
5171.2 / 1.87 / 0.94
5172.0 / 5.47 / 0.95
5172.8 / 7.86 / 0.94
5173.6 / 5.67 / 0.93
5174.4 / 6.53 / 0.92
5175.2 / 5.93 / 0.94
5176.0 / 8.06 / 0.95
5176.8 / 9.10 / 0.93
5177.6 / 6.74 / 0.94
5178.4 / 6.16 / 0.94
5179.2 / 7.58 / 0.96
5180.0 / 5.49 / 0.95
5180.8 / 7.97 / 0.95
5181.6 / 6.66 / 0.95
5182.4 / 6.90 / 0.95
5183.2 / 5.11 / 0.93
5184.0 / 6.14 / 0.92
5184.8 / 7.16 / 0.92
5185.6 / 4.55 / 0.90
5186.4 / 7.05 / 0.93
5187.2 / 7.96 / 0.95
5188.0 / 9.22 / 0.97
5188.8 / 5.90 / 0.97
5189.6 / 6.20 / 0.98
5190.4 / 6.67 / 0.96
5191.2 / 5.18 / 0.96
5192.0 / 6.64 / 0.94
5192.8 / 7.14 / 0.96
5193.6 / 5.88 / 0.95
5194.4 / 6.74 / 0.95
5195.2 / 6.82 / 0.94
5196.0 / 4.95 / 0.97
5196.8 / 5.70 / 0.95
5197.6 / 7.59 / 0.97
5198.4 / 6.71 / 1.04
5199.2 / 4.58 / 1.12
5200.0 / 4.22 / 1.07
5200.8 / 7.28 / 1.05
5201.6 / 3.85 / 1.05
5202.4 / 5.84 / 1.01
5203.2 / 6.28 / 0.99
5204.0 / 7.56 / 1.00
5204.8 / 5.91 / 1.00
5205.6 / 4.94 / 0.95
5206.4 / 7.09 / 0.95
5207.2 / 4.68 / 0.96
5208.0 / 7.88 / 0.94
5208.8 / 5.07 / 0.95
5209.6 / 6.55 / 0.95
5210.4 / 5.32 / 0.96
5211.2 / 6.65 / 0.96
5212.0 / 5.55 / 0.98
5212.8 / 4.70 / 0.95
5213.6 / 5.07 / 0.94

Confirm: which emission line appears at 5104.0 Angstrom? C IV 1549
